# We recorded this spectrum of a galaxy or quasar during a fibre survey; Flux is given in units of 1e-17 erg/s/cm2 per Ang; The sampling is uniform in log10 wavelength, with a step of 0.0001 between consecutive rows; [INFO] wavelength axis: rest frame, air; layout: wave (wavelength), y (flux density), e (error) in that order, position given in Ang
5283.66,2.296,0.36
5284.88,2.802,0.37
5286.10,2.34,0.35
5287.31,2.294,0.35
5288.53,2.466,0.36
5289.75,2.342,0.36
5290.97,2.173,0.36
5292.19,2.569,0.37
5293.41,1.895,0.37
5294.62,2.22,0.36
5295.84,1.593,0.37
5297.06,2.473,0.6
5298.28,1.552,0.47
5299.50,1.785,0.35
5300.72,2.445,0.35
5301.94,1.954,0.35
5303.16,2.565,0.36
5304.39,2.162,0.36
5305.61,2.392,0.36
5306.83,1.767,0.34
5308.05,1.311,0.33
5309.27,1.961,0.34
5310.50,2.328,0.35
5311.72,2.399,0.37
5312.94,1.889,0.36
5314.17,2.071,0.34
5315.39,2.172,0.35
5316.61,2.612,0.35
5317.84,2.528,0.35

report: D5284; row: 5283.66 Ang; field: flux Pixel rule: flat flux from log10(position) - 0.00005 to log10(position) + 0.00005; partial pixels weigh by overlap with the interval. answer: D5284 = 2.296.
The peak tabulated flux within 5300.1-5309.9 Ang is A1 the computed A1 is 2.565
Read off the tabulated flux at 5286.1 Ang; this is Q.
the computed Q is 2.34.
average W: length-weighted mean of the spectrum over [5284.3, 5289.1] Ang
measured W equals 2.47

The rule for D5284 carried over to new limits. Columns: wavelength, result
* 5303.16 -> 2.565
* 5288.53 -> 2.466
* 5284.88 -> 2.802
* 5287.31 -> 2.294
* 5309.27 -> 1.961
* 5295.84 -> 1.593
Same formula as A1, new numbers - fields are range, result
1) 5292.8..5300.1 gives 2.473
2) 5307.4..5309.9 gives 1.961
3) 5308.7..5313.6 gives 2.399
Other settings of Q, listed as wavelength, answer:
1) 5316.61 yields 2.612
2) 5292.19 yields 2.569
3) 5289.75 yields 2.342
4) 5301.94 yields 1.954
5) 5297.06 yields 2.473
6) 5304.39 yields 2.162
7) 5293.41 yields 1.895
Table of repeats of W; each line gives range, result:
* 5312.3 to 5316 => 2.05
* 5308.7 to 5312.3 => 2.23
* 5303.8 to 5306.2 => 2.28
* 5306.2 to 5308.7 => 1.56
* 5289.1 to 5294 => 2.24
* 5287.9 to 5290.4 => 2.39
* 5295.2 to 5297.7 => 2.03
